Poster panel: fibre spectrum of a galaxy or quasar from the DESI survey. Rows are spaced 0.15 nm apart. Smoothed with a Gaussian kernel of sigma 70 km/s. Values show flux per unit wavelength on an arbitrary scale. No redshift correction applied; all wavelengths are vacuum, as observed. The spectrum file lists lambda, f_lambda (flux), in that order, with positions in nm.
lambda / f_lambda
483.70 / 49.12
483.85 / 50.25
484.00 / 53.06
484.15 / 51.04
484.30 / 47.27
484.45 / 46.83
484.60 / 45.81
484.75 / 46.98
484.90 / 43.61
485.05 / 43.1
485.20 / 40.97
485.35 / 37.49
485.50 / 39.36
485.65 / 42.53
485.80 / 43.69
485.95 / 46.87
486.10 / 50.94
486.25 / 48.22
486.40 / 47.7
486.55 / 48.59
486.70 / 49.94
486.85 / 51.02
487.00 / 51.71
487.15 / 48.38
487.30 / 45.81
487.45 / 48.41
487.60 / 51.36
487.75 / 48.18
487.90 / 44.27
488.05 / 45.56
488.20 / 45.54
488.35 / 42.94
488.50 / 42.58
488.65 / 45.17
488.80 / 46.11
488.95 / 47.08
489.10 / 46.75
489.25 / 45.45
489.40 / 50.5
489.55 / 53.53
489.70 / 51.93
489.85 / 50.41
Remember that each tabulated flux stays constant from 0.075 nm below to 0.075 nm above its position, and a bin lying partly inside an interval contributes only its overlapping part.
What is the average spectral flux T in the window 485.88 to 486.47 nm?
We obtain 48.5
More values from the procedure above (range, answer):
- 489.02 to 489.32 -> 46.1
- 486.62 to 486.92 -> 50.4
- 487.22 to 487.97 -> 47.6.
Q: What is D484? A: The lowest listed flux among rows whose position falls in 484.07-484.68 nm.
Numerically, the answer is 45.81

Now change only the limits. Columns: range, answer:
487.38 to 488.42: 42.94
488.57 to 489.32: 45.17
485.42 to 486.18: 39.36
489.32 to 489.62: 50.5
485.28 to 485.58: 37.49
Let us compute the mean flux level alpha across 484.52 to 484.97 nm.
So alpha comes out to 45.5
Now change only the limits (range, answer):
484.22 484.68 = 46.7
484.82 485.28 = 42.6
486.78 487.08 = 51.3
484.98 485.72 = 40.7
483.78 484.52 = 49.7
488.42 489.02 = 45.2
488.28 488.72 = 43.6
